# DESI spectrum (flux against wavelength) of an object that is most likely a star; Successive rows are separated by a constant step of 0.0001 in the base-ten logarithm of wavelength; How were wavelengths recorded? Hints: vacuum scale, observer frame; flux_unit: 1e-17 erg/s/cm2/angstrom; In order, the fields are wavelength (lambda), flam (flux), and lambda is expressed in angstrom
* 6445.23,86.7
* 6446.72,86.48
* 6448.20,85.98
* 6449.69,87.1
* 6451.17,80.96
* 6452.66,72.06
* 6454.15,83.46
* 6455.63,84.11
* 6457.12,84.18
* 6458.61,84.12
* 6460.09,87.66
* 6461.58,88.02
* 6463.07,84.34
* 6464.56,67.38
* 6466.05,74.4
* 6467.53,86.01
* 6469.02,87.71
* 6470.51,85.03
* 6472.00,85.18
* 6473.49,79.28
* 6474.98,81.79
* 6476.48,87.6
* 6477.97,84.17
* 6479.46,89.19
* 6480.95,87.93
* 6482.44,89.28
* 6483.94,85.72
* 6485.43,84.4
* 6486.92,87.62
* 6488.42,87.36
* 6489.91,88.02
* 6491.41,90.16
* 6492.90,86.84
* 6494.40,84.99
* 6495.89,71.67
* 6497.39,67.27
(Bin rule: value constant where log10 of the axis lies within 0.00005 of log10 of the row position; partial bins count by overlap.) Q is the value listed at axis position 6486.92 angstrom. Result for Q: 87.62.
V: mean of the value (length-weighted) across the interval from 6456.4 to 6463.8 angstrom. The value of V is 85.7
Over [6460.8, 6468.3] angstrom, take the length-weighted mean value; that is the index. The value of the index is 80.1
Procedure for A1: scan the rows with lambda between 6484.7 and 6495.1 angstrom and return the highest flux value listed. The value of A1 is 90.16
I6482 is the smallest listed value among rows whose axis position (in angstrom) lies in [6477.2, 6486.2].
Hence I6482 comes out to 84.17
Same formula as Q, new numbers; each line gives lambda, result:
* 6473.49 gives 79.28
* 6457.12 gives 84.18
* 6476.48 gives 87.6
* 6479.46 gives 89.19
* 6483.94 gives 85.72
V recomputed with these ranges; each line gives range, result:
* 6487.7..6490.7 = 87.7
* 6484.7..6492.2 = 87.5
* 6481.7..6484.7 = 87.4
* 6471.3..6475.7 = 82.1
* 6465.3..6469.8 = 82.8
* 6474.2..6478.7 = 84.4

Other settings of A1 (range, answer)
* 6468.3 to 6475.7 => 87.71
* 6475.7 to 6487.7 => 89.28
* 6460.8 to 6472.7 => 88.02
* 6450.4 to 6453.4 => 80.96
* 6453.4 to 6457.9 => 84.18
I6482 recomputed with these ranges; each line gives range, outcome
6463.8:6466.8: 67.38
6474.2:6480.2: 81.79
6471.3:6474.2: 79.28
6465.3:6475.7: 74.4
